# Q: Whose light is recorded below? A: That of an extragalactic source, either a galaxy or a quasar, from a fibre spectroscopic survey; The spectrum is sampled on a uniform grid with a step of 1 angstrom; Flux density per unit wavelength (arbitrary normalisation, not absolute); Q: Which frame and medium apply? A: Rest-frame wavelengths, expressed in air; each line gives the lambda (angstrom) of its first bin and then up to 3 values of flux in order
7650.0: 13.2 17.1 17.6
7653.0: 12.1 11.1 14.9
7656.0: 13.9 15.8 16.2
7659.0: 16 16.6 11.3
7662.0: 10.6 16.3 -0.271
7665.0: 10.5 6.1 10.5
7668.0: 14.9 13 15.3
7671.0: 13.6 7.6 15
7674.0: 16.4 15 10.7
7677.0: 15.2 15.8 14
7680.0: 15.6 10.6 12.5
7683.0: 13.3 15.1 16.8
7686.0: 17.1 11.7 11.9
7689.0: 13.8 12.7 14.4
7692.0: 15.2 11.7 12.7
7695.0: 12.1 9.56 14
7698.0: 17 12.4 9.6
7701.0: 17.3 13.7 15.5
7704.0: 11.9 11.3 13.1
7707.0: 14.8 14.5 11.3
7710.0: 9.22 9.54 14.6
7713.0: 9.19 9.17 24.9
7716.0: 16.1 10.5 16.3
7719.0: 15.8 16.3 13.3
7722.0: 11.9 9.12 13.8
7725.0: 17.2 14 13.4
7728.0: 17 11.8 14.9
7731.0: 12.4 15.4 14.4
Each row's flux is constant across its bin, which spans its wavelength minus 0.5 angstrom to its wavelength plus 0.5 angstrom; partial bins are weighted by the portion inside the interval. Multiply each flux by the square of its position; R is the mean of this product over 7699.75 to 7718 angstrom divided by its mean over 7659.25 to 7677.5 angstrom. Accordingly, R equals 1.1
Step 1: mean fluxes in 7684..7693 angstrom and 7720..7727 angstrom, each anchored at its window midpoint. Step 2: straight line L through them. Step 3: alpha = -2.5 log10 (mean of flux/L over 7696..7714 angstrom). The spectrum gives 0.092 mag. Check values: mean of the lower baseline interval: 14.1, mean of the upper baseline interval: 13.5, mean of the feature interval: 12.7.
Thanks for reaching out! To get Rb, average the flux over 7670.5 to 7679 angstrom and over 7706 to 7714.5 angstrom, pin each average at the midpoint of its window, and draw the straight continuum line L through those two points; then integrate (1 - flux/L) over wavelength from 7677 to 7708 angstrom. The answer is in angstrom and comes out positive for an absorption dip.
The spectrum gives -2.37 angstrom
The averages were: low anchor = 13.7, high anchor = 11.6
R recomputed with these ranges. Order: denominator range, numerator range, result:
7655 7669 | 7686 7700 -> 1.07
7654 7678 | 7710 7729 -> 1.09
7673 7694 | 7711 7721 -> 1.04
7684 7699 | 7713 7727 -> 1.05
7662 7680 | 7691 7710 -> 1.07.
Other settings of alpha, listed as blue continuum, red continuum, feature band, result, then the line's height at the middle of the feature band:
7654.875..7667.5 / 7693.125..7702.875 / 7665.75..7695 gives -0.063 mag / 12.7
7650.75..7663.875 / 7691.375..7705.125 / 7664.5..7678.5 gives 0.078 mag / 13.8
